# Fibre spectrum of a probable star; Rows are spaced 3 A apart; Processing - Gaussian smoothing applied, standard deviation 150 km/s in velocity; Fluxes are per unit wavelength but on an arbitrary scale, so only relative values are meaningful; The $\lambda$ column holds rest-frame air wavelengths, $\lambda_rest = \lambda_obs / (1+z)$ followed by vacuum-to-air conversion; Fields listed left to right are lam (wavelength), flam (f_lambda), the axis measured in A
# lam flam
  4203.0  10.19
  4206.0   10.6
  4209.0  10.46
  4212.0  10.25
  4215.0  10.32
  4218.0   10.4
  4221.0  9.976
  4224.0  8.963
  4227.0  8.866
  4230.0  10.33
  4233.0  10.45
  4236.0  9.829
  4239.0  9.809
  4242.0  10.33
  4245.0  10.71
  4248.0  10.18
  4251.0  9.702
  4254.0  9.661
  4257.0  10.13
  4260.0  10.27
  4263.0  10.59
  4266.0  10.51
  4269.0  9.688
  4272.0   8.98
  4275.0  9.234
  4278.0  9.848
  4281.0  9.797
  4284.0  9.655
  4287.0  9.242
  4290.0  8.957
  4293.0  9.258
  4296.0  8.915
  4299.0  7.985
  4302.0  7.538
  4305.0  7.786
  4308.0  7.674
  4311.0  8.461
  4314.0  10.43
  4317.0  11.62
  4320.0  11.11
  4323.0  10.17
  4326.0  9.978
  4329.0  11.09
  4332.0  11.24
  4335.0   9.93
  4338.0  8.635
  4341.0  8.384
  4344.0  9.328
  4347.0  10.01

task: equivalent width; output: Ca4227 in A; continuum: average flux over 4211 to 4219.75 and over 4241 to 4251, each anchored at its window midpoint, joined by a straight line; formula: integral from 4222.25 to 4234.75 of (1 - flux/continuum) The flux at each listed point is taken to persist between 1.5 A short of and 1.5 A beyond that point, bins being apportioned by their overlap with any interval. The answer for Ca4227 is 0.79 A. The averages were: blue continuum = 10.3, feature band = 9.66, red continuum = 10.3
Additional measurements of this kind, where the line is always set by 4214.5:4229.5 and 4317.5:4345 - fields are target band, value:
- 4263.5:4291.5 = 0.8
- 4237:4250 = -0.6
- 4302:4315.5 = 2.0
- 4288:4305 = 2.5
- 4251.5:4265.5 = -0.5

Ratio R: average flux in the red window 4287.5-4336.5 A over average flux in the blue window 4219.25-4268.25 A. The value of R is 0.9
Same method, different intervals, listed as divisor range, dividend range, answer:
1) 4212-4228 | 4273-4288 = 0.98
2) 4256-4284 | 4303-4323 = 0.96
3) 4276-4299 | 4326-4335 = 1.16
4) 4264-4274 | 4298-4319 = 0.91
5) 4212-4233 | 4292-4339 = 0.96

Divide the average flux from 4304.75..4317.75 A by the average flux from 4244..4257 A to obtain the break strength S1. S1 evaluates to 0.91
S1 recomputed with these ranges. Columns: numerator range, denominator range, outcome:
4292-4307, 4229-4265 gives 0.81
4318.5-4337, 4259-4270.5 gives 1.03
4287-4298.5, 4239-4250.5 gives 0.87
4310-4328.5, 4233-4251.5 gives 1.02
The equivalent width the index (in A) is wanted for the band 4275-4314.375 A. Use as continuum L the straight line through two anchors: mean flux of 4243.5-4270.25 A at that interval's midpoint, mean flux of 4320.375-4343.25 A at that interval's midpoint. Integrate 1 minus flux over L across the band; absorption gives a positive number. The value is 4.7 A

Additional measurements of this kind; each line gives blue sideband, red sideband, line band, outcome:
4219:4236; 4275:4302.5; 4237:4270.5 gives -2.4 A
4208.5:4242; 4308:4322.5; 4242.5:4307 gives 3.8 A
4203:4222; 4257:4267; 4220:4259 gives 1.7 A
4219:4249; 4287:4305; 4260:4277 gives -1.3 A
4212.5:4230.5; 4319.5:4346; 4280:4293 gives 0.7 A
